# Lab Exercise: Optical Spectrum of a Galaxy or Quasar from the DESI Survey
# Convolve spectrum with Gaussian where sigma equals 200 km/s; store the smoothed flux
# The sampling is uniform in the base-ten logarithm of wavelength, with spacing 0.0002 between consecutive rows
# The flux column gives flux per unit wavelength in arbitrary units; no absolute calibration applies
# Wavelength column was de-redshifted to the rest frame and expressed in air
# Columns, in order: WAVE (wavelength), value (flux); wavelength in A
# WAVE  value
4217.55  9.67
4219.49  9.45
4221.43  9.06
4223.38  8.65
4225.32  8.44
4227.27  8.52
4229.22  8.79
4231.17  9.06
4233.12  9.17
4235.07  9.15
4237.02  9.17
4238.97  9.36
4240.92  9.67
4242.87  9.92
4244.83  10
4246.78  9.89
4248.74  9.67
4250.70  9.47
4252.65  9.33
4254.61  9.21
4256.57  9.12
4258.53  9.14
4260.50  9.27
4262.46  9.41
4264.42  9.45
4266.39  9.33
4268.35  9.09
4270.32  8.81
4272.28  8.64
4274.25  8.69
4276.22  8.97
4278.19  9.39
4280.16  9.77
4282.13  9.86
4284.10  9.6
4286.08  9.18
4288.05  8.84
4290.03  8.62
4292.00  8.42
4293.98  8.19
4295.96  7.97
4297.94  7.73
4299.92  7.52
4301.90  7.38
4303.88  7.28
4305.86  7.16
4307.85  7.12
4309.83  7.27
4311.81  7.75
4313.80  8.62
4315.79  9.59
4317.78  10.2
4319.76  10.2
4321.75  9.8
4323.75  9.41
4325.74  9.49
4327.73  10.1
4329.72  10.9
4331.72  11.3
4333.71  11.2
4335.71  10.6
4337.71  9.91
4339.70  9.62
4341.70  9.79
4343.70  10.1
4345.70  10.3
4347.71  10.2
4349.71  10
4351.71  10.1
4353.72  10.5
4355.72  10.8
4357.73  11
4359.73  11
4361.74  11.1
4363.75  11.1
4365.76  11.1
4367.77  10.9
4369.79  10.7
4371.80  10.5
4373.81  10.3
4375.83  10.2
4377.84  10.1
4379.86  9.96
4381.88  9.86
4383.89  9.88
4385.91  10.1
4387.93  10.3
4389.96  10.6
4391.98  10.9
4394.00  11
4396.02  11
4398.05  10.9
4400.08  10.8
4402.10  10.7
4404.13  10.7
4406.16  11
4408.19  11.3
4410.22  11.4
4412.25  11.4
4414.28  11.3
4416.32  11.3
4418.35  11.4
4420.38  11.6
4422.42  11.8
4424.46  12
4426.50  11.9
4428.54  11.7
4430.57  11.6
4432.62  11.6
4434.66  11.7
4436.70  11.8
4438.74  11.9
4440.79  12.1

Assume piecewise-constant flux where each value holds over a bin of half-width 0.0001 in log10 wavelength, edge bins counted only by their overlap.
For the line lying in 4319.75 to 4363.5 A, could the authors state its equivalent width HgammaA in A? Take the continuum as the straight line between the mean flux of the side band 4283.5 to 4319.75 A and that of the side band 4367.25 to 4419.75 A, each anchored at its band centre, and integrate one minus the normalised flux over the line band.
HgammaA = -4.7 A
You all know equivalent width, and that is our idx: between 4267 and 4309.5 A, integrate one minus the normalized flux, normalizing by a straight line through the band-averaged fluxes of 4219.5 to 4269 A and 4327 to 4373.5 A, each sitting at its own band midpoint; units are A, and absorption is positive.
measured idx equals 5.7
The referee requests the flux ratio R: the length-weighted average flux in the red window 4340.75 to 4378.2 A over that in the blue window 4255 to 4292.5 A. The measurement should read 1.2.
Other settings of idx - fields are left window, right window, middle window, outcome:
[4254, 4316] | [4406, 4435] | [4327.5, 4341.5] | -1.18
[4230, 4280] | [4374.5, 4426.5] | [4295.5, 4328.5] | 4.73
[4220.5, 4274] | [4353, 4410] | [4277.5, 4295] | 0.98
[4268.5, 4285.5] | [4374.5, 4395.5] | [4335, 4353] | -0.32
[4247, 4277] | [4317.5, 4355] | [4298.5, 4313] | 3.56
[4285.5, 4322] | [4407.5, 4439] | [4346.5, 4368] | -1.98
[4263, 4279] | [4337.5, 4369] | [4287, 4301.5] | 1.99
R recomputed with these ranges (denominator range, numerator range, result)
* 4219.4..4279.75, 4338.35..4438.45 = 1.18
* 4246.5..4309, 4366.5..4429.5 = 1.24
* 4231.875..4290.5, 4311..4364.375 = 1.09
